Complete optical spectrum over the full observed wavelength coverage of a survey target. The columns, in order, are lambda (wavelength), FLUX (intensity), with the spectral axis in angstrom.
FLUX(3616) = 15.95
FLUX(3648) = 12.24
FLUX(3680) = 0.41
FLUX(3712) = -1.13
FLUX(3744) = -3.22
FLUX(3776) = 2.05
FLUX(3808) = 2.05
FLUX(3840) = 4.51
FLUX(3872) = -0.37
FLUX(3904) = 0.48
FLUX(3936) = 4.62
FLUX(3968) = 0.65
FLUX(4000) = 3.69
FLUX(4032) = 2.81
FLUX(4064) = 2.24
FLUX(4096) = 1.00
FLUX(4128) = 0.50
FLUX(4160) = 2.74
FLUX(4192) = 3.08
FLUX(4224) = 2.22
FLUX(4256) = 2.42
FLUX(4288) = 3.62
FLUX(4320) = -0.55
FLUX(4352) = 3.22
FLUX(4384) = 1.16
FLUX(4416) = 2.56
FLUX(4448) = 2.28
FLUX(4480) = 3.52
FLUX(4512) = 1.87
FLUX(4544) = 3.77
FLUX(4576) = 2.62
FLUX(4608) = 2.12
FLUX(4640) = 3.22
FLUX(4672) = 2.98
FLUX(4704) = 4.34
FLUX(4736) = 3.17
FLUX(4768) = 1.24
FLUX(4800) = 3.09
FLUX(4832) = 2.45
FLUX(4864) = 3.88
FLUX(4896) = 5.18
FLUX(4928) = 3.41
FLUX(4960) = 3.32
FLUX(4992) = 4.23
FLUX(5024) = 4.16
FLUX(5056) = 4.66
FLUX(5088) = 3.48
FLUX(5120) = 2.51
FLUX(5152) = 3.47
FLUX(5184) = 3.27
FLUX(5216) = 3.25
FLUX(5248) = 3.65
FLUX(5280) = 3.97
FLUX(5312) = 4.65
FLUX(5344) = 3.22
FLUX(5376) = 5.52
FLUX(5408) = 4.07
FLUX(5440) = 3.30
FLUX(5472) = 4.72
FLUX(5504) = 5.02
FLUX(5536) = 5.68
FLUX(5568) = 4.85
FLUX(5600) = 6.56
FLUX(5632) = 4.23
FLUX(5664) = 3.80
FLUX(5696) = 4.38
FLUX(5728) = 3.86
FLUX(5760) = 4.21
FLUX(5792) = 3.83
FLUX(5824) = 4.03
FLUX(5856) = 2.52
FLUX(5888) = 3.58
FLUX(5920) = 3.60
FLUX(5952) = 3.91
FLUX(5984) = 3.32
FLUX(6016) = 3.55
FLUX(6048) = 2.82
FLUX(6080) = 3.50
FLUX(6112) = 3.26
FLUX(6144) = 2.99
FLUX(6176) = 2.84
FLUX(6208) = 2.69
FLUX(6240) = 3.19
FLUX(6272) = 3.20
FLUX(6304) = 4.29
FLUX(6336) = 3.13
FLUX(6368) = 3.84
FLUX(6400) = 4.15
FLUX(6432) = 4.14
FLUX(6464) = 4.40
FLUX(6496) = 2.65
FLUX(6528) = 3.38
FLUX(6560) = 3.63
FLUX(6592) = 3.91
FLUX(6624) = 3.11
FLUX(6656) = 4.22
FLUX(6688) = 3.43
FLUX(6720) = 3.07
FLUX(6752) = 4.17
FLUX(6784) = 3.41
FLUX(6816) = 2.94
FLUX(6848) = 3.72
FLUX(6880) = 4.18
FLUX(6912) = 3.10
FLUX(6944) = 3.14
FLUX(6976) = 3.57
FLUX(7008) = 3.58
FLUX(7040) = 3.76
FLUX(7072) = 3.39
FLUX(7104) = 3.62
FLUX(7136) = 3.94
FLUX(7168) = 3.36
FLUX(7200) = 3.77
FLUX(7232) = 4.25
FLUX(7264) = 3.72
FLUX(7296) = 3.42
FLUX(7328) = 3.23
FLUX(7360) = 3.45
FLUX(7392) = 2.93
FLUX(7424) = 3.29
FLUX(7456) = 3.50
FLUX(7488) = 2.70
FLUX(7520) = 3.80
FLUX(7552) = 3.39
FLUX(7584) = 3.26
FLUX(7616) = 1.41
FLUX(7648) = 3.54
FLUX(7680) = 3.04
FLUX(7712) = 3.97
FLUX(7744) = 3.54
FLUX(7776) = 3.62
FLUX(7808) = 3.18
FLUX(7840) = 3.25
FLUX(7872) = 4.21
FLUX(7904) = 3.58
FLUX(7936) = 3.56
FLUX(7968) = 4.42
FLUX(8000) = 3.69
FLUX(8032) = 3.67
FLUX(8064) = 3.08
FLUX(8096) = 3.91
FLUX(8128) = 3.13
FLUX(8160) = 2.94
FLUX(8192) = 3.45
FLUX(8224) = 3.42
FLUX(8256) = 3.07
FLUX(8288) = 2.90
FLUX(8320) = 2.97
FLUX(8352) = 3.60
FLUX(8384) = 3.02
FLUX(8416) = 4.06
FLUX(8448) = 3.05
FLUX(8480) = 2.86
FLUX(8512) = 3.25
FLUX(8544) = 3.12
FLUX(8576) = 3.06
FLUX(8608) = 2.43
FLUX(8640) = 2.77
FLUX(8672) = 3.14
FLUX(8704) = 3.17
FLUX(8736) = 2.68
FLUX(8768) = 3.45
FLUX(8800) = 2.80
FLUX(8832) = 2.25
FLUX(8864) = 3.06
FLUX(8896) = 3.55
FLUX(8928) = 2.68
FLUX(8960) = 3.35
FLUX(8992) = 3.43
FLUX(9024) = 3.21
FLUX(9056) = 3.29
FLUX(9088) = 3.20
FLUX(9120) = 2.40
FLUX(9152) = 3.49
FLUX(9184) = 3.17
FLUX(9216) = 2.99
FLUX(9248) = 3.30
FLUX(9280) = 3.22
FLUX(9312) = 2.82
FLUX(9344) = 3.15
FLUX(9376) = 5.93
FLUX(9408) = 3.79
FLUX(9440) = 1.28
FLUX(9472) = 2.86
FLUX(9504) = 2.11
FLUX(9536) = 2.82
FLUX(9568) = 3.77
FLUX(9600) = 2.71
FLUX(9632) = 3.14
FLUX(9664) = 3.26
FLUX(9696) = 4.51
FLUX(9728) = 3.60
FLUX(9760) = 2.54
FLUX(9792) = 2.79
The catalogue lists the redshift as 0.201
